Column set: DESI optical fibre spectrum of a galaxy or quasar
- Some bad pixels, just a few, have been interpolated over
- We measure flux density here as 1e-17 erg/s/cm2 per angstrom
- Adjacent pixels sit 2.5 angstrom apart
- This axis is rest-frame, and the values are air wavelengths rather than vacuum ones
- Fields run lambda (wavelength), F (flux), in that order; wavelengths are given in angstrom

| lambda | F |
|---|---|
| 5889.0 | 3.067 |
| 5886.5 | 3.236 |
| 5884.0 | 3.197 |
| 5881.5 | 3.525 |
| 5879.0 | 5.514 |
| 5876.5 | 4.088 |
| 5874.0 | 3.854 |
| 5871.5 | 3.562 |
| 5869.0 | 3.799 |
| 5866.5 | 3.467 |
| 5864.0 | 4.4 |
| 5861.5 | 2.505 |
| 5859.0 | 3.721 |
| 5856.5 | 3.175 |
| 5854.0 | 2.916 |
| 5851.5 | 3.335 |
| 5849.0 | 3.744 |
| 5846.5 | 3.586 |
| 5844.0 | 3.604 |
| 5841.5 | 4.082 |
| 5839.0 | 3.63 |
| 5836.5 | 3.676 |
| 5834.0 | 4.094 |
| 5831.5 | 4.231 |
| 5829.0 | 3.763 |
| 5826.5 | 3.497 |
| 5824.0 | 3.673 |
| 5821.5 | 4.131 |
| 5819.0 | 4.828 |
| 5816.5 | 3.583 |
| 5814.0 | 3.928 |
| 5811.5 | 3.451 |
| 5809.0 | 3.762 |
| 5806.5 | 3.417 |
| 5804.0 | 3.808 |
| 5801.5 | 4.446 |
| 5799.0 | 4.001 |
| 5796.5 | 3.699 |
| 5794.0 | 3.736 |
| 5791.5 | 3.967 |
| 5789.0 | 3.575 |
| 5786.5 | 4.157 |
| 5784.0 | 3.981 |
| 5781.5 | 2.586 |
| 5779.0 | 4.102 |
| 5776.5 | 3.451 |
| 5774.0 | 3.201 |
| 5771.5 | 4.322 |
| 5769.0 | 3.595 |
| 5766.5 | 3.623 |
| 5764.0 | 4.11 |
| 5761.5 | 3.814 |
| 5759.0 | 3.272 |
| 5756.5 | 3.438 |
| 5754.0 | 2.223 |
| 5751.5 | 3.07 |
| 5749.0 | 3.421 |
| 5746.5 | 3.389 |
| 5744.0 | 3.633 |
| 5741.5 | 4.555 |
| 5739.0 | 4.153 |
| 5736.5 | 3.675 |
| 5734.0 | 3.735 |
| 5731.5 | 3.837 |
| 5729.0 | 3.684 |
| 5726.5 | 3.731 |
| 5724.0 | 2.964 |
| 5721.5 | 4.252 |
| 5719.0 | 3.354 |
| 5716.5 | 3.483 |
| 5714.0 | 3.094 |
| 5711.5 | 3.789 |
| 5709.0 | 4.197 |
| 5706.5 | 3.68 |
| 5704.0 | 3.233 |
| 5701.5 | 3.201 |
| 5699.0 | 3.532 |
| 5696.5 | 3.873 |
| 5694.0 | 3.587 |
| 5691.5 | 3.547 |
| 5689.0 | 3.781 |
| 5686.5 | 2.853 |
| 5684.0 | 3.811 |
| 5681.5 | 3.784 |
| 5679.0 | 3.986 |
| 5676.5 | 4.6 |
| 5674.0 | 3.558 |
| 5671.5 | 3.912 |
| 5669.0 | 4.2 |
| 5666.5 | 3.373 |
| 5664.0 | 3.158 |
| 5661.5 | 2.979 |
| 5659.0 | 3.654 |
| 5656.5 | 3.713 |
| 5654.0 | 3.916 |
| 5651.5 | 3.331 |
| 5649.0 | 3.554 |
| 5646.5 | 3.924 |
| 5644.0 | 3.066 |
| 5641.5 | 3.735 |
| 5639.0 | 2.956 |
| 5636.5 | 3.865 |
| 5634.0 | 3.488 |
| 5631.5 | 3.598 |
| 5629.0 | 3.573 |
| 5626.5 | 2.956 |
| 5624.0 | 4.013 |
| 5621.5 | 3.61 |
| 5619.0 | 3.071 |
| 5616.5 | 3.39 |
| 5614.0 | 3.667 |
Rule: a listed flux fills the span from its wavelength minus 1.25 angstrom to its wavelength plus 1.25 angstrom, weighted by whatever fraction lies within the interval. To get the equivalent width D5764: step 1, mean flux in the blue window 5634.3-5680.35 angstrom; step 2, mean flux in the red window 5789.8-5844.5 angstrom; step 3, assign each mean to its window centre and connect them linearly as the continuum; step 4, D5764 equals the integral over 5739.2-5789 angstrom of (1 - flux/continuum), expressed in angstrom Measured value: 2.6 angstrom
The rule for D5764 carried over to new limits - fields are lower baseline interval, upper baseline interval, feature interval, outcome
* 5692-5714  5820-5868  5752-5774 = 0.67 angstrom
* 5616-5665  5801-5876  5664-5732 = -1.97 angstrom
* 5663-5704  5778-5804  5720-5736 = 0.15 angstrom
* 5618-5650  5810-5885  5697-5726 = 0.40 angstrom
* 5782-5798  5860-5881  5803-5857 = 1.52 angstrom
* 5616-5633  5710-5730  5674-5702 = -1.38 angstrom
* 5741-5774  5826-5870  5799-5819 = -1.47 angstrom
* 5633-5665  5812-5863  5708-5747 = -1.66 angstrom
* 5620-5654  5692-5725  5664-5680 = -1.51 angstrom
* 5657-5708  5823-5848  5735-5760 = 1.36 angstrom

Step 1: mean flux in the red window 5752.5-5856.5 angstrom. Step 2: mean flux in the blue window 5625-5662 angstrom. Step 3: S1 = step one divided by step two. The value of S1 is 1.06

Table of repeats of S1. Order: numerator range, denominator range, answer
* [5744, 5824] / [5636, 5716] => 1.02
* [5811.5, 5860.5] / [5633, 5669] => 1.07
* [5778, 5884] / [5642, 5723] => 1.04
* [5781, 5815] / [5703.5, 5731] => 1.05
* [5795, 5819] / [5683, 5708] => 1.09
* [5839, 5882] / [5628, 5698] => 1.02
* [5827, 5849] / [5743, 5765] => 1.13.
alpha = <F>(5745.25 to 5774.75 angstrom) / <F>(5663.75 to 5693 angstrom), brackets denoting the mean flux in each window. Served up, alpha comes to 0.9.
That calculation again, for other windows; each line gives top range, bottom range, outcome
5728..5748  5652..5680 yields 1.03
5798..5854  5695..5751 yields 1.04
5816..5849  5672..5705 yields 1.06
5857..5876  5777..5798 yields 0.97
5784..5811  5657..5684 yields 1.03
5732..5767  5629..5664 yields 1.02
